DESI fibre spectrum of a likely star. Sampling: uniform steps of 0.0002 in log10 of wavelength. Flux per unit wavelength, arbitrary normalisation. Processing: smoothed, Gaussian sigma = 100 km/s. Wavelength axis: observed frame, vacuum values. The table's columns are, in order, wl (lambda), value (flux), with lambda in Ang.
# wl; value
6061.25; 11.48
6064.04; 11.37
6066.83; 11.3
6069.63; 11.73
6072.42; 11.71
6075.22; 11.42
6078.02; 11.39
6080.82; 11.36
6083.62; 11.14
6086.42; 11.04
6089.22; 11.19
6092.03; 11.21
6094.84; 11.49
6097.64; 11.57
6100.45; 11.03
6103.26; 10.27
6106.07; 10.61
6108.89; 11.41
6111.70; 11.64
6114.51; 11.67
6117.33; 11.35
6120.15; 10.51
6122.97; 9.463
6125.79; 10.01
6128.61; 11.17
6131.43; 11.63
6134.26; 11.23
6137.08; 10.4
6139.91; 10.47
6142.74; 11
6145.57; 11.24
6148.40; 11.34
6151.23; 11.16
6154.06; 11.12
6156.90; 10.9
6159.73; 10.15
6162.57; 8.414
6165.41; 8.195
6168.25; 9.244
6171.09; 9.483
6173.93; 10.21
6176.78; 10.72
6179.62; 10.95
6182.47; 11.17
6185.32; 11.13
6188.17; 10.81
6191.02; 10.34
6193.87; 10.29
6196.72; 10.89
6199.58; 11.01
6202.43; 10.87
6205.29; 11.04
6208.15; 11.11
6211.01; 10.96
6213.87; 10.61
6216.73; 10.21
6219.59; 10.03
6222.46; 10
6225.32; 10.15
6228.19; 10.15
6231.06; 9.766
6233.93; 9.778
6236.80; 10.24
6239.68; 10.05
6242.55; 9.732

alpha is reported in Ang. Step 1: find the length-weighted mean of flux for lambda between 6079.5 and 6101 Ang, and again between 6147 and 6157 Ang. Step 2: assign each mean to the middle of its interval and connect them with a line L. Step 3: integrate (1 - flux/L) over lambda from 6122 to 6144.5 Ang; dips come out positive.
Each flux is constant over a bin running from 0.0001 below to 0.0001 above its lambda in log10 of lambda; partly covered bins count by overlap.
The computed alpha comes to 1.0 Ang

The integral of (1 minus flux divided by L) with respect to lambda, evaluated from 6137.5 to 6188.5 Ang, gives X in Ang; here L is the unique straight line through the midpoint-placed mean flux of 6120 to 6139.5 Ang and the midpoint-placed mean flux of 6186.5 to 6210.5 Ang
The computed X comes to 1.4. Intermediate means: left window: 10.6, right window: 10.8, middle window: 10.4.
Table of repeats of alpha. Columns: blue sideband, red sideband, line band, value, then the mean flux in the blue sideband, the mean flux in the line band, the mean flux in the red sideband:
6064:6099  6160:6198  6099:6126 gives 0.4 Ang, 11.4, 10.8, 10.1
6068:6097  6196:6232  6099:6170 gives 2.7 Ang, 11.4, 10.6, 10.5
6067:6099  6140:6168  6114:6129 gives 0.3 Ang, 11.4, 10.6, 10.3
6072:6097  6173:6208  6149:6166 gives 1.3 Ang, 11.3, 10.1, 10.8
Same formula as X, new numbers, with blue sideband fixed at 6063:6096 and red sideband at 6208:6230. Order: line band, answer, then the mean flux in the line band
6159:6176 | 2.3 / 9.3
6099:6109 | 0.4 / 10.8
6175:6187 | -0.4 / 11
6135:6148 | 0.1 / 10.8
